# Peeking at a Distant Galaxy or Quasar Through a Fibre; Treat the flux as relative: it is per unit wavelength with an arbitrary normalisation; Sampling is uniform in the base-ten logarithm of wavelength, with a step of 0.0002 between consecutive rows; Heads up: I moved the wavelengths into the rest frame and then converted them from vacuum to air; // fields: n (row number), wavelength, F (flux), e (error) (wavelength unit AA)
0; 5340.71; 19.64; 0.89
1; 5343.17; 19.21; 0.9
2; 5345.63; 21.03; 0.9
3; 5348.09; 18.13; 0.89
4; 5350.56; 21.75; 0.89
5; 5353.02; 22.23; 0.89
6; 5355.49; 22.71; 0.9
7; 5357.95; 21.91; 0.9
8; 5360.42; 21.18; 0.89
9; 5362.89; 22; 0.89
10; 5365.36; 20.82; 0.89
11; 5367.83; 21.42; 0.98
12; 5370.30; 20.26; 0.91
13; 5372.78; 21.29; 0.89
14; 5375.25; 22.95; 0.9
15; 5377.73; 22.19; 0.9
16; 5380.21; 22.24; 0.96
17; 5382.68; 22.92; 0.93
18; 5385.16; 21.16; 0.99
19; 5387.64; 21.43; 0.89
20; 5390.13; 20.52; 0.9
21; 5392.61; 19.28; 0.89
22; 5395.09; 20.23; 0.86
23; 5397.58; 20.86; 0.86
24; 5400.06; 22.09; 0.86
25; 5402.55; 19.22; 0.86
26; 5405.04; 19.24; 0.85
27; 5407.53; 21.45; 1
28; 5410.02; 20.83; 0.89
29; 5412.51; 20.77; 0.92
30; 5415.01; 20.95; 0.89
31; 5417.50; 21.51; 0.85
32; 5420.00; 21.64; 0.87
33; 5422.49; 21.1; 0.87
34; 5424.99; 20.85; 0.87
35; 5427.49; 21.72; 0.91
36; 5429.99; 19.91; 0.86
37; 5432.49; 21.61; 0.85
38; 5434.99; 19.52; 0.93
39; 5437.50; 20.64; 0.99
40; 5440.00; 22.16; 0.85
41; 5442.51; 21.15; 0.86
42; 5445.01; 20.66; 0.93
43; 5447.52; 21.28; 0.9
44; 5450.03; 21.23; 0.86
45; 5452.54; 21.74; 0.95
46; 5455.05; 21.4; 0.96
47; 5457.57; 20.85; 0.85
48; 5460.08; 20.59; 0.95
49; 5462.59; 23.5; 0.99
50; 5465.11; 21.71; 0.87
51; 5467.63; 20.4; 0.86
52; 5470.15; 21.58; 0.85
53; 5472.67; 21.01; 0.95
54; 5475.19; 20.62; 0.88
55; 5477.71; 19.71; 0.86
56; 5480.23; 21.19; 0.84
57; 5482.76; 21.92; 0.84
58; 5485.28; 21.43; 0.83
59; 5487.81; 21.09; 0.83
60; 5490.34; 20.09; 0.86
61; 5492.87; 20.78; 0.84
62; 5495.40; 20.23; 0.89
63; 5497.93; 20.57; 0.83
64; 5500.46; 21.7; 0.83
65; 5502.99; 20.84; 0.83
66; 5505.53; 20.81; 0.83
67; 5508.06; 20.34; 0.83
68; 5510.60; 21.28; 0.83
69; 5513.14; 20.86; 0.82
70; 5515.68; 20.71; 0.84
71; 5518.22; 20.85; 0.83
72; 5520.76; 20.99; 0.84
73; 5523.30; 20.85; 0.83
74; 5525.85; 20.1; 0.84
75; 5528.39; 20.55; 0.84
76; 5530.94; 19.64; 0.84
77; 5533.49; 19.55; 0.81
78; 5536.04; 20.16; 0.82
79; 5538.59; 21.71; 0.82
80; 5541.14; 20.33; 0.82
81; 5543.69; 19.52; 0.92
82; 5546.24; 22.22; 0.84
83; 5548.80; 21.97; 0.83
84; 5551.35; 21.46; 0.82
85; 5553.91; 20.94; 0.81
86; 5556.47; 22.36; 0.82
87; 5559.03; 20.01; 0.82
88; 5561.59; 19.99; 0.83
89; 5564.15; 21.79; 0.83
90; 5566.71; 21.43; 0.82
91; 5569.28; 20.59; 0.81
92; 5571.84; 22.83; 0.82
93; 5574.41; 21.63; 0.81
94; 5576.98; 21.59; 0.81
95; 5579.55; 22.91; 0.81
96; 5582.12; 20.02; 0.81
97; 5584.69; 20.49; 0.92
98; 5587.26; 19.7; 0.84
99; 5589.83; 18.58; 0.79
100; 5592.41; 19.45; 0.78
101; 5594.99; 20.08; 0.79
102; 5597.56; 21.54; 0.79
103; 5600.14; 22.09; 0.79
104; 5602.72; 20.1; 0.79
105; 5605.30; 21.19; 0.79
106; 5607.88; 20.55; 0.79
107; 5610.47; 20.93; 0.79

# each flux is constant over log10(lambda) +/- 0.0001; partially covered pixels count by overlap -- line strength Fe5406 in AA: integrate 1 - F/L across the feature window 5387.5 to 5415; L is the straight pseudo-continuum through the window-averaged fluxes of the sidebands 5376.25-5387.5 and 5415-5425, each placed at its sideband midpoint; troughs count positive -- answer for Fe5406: 1.5 AA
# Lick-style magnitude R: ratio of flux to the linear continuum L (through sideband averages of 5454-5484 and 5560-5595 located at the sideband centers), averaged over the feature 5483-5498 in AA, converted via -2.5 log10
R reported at 0.017 mag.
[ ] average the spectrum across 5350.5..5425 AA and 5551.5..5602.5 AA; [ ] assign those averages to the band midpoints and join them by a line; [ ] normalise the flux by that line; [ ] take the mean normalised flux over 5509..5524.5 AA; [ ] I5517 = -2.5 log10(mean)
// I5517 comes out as 0.01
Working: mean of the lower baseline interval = 21.3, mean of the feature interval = 20.9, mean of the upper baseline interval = 20.9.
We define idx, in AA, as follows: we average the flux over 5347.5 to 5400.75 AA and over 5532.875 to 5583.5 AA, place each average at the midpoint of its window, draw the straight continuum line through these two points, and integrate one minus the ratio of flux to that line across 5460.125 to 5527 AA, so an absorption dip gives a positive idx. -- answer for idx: 0.9 AA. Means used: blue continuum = 21.4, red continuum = 21.2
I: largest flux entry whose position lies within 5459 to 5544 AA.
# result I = 23.5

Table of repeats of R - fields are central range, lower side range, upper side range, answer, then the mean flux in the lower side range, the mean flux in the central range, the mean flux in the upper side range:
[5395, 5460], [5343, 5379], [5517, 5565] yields 0.01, 21.3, 21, 20.8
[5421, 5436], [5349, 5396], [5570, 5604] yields 0.03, 21.5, 20.8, 20.8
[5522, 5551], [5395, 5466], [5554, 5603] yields 0.02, 21.1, 20.6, 20.9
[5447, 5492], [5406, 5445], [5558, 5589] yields -0.01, 21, 21.2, 21.1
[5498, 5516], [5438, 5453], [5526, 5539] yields -0.02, 21.3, 20.9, 20.2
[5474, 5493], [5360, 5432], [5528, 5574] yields 0.01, 21.1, 20.9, 21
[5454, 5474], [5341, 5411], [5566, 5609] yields -0.02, 21.1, 21.4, 20.9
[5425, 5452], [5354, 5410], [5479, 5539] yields 0.00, 21.2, 21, 20.7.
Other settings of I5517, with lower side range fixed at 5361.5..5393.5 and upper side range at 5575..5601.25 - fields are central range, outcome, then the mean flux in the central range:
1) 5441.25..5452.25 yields 0.00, 21.1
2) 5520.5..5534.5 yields 0.03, 20.2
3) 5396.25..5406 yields 0.05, 20.4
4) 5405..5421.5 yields 0.01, 21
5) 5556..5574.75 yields -0.03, 21.3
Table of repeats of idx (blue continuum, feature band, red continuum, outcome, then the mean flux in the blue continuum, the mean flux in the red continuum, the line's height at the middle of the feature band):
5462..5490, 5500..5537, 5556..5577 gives 1.1 AA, 21.2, 21.3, 21.2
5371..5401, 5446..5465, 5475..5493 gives -0.4 AA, 21.4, 20.9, 21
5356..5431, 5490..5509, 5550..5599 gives 0.3 AA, 21.2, 20.9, 21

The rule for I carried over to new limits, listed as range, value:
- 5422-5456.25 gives 22.16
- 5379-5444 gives 22.92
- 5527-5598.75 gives 22.91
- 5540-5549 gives 22.22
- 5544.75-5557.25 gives 22.36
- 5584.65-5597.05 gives 20.49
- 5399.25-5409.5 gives 22.09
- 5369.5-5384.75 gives 22.95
